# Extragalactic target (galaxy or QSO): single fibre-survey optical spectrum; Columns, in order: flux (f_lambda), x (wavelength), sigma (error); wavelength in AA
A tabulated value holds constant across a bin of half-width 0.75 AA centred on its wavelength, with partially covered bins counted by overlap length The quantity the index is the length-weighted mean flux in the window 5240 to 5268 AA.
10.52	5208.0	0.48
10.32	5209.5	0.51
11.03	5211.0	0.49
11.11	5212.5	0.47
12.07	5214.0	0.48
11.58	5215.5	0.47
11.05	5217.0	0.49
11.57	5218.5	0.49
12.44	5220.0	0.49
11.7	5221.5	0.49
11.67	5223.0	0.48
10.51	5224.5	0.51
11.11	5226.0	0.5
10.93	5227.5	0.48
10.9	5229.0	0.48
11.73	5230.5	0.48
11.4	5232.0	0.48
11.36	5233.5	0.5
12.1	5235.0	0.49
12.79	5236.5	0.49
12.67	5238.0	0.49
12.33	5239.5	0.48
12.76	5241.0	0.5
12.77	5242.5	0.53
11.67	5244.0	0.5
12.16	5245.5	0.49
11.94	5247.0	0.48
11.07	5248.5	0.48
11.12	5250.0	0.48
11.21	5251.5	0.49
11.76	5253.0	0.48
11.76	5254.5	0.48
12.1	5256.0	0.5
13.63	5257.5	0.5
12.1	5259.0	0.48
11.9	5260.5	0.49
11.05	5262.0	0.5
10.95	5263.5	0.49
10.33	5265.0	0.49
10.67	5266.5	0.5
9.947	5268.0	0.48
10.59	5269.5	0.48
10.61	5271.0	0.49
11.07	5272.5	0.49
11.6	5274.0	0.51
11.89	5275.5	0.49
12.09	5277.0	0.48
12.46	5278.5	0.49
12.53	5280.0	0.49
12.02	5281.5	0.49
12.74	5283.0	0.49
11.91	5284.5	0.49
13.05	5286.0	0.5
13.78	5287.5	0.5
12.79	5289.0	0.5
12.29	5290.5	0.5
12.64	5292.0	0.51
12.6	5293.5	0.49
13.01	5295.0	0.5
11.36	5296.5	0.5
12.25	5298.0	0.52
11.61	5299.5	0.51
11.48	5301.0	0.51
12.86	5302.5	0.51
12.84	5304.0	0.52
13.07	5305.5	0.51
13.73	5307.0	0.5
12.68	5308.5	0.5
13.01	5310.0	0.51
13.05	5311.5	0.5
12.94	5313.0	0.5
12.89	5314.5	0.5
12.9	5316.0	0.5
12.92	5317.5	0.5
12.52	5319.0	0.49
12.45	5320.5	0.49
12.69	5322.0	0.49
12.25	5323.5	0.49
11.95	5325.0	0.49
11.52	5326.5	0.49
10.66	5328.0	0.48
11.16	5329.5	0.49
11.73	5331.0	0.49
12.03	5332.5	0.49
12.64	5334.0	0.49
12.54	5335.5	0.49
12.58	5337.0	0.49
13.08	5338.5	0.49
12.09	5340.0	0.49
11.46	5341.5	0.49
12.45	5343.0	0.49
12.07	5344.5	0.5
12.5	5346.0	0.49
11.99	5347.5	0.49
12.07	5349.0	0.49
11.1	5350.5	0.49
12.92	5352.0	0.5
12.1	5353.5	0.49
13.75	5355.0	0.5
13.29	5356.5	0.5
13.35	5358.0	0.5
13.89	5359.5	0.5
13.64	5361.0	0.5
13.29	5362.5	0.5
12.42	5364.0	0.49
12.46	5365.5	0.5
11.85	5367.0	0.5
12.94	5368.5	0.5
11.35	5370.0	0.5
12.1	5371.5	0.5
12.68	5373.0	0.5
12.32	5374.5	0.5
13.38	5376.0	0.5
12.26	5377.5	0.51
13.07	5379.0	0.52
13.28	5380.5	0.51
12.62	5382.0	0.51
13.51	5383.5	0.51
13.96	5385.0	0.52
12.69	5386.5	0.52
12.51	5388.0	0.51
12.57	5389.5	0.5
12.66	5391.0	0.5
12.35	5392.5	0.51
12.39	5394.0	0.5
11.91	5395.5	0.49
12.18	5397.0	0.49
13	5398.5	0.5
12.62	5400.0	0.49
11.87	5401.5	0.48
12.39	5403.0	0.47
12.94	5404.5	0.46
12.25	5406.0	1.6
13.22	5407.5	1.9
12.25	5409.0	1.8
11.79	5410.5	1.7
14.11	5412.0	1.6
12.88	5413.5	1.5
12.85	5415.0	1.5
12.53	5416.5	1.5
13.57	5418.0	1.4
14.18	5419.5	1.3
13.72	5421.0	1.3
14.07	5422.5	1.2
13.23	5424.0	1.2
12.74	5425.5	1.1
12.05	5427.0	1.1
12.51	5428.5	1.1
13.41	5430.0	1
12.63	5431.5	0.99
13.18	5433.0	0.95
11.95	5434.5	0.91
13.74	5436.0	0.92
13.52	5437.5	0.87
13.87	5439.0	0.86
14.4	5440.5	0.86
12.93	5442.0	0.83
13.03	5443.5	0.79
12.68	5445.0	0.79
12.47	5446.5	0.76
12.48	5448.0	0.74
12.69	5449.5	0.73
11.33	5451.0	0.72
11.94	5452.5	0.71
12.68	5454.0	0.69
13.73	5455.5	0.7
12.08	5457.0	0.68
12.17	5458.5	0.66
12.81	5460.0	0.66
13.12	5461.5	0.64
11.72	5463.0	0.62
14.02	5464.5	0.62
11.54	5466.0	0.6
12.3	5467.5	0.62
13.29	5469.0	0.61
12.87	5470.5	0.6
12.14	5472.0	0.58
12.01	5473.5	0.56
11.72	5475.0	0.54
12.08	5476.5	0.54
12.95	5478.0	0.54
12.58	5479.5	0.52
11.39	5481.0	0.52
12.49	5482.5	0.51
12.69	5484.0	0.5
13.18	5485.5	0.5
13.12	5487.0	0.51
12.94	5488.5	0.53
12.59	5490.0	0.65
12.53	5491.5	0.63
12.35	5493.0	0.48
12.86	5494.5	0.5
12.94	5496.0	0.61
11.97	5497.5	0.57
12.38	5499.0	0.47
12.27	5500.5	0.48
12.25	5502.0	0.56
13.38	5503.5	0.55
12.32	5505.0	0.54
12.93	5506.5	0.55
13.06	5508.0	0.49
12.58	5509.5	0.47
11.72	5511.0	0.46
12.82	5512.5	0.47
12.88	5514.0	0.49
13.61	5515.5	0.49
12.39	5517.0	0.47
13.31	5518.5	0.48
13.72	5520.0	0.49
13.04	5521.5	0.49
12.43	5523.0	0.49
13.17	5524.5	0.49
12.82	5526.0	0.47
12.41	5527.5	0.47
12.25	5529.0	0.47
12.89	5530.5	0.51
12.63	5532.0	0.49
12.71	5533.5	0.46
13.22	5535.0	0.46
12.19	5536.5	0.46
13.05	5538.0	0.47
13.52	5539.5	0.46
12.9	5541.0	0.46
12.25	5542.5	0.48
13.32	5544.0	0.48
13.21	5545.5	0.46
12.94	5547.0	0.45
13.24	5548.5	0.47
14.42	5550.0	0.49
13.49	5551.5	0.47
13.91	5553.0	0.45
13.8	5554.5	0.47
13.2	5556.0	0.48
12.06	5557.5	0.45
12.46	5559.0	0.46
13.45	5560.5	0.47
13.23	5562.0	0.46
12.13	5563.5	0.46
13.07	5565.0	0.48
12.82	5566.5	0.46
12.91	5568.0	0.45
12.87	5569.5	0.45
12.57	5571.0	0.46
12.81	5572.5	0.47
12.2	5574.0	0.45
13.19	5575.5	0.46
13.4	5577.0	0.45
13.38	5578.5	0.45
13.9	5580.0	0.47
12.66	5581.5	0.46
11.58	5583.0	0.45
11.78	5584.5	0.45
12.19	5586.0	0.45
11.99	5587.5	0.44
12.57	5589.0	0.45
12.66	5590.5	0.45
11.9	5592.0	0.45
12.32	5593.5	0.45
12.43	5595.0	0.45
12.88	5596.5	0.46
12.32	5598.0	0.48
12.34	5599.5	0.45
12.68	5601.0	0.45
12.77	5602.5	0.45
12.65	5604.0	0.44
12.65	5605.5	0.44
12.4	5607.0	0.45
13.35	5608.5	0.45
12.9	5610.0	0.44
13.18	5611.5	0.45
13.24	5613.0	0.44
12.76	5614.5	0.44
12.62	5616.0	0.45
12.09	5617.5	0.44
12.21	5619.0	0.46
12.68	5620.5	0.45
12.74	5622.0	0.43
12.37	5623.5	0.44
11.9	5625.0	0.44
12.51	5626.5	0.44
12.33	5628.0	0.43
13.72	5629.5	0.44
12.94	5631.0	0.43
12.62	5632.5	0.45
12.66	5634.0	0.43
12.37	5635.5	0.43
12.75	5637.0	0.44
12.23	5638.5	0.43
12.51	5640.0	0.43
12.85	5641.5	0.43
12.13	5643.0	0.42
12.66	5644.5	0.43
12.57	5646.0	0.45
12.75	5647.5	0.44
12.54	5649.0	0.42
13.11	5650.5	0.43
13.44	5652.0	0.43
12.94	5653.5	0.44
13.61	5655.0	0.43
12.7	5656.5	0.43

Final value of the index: 11.7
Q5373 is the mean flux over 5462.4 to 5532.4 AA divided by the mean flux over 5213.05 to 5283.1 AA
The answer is 1.08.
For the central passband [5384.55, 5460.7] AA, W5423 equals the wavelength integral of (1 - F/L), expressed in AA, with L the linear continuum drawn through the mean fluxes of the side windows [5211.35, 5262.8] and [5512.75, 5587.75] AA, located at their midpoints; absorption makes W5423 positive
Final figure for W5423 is -2.3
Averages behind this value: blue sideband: 11.8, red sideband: 12.9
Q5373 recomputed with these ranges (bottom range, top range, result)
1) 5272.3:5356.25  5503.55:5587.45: 1.04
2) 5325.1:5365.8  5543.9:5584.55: 1.05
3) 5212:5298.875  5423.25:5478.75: 1.08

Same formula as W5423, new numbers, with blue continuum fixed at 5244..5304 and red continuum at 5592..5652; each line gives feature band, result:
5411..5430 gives -1.55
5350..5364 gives -1.14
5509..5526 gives -0.65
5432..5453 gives -1.09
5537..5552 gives -0.90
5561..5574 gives -0.27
